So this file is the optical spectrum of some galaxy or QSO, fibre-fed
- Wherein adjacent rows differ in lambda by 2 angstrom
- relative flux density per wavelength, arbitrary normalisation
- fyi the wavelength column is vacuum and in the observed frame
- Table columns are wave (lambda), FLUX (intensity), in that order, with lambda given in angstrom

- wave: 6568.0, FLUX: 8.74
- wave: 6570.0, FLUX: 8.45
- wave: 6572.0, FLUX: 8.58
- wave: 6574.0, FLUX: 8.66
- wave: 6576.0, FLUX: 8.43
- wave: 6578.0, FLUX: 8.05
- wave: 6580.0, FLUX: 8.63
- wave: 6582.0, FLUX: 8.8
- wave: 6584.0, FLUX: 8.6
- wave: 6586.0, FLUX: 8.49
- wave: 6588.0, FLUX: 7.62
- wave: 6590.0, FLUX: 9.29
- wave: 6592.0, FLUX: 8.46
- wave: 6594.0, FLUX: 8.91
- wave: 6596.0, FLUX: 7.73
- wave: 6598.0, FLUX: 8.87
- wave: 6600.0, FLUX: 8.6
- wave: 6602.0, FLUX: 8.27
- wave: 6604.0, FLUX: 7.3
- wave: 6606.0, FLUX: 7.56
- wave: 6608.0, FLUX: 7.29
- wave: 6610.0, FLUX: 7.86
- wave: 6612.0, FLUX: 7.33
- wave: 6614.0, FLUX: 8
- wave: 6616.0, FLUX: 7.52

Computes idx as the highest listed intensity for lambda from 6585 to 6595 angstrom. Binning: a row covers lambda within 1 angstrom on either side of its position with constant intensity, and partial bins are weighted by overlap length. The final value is 9.29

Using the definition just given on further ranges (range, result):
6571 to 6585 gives 8.8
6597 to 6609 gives 8.87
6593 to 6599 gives 8.91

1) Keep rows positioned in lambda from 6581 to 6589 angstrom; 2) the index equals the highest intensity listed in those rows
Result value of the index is 8.8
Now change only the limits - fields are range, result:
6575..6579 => 8.43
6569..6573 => 8.58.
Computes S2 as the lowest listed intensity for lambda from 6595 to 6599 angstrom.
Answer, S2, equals 7.73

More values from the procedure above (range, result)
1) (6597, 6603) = 8.27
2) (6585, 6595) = 7.62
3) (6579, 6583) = 8.63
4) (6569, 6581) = 8.05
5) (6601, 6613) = 7.29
